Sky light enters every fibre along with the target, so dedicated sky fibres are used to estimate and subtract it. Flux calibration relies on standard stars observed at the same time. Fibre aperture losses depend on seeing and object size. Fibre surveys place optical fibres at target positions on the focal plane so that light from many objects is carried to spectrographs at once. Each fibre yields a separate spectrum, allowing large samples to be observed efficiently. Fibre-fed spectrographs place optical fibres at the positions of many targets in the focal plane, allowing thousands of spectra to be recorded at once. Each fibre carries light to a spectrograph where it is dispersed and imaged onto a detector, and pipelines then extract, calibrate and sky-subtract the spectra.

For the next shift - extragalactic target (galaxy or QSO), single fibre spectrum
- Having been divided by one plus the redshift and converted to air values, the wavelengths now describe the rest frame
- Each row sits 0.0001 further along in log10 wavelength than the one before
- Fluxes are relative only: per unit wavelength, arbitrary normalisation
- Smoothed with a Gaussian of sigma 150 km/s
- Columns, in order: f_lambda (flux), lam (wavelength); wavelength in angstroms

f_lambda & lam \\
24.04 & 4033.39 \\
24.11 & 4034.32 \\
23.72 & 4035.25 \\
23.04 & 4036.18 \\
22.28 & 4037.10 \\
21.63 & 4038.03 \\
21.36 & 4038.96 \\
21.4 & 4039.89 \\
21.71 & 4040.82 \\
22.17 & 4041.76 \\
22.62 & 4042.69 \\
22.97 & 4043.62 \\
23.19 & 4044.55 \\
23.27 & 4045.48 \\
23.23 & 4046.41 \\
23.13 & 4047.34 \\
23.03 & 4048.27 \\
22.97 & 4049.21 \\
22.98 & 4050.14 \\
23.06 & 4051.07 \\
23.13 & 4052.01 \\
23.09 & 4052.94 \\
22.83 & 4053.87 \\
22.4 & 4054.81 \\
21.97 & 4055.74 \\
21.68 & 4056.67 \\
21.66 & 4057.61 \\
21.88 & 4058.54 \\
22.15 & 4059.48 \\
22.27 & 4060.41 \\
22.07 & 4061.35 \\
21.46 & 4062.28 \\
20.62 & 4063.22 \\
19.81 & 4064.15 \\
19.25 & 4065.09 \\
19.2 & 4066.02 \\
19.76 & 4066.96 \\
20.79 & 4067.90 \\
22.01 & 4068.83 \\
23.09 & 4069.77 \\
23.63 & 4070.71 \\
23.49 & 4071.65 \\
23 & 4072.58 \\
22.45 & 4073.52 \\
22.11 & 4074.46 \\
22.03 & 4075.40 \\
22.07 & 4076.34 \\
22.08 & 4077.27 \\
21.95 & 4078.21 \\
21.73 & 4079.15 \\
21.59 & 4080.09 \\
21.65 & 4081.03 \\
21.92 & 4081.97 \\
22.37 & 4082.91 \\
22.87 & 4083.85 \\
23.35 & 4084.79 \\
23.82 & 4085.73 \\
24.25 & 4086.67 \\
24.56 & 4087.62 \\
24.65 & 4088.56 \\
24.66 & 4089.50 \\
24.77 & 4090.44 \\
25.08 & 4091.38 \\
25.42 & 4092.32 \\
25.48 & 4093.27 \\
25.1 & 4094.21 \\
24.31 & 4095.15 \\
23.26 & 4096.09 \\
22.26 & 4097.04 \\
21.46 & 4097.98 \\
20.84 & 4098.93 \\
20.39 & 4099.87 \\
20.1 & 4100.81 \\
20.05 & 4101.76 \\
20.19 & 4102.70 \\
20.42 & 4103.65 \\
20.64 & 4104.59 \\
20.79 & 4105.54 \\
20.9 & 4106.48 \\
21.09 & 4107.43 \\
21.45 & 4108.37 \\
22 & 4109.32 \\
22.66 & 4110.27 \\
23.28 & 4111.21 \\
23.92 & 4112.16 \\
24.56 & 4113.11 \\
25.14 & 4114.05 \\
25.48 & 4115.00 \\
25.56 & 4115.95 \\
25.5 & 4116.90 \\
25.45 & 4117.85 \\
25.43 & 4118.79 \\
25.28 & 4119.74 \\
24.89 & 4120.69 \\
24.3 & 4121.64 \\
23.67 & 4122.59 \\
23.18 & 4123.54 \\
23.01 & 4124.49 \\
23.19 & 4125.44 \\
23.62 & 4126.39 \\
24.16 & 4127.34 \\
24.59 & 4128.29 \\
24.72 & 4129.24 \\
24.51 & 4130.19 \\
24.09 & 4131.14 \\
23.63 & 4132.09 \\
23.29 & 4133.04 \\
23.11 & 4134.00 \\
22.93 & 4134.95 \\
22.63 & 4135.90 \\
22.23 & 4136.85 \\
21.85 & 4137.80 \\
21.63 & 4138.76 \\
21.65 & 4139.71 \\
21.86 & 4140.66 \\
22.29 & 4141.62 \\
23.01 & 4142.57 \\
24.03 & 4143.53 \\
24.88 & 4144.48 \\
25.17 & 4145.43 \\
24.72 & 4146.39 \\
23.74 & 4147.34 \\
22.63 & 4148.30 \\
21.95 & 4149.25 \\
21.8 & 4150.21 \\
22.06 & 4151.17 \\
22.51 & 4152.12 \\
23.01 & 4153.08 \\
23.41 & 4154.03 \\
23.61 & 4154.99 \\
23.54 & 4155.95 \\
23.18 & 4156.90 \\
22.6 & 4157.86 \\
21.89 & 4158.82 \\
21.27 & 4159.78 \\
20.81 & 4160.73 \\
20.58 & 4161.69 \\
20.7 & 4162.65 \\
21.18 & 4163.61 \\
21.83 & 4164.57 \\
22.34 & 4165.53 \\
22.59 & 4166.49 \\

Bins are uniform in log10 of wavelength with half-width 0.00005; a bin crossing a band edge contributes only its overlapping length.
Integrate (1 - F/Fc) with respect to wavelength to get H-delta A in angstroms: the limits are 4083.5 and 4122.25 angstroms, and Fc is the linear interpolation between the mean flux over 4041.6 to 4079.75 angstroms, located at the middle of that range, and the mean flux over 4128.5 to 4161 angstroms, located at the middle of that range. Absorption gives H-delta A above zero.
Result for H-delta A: -1.3 angstroms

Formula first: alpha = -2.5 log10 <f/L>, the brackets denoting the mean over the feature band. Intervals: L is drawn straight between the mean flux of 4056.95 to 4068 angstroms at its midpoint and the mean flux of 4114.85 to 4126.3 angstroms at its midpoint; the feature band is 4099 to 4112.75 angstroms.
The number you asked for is 0.11 mag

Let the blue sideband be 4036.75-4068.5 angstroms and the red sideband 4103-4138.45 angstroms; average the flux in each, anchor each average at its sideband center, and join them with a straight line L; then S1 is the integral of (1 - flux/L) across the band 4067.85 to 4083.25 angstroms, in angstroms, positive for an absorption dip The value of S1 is 0.12 angstroms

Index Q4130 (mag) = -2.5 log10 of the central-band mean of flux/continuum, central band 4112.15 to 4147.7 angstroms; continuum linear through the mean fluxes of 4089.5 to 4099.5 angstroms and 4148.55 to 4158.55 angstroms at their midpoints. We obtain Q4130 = -0.03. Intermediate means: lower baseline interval 23.8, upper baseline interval 22.7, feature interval 23.9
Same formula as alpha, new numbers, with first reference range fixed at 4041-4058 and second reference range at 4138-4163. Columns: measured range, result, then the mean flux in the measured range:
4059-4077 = 0.05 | 21.7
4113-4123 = -0.11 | 25.1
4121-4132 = -0.06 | 23.9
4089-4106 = 0.01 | 22.5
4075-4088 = 0.01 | 22.6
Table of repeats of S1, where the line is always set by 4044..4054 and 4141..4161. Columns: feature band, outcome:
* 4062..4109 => 1.73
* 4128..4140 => -0.08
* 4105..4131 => -0.87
